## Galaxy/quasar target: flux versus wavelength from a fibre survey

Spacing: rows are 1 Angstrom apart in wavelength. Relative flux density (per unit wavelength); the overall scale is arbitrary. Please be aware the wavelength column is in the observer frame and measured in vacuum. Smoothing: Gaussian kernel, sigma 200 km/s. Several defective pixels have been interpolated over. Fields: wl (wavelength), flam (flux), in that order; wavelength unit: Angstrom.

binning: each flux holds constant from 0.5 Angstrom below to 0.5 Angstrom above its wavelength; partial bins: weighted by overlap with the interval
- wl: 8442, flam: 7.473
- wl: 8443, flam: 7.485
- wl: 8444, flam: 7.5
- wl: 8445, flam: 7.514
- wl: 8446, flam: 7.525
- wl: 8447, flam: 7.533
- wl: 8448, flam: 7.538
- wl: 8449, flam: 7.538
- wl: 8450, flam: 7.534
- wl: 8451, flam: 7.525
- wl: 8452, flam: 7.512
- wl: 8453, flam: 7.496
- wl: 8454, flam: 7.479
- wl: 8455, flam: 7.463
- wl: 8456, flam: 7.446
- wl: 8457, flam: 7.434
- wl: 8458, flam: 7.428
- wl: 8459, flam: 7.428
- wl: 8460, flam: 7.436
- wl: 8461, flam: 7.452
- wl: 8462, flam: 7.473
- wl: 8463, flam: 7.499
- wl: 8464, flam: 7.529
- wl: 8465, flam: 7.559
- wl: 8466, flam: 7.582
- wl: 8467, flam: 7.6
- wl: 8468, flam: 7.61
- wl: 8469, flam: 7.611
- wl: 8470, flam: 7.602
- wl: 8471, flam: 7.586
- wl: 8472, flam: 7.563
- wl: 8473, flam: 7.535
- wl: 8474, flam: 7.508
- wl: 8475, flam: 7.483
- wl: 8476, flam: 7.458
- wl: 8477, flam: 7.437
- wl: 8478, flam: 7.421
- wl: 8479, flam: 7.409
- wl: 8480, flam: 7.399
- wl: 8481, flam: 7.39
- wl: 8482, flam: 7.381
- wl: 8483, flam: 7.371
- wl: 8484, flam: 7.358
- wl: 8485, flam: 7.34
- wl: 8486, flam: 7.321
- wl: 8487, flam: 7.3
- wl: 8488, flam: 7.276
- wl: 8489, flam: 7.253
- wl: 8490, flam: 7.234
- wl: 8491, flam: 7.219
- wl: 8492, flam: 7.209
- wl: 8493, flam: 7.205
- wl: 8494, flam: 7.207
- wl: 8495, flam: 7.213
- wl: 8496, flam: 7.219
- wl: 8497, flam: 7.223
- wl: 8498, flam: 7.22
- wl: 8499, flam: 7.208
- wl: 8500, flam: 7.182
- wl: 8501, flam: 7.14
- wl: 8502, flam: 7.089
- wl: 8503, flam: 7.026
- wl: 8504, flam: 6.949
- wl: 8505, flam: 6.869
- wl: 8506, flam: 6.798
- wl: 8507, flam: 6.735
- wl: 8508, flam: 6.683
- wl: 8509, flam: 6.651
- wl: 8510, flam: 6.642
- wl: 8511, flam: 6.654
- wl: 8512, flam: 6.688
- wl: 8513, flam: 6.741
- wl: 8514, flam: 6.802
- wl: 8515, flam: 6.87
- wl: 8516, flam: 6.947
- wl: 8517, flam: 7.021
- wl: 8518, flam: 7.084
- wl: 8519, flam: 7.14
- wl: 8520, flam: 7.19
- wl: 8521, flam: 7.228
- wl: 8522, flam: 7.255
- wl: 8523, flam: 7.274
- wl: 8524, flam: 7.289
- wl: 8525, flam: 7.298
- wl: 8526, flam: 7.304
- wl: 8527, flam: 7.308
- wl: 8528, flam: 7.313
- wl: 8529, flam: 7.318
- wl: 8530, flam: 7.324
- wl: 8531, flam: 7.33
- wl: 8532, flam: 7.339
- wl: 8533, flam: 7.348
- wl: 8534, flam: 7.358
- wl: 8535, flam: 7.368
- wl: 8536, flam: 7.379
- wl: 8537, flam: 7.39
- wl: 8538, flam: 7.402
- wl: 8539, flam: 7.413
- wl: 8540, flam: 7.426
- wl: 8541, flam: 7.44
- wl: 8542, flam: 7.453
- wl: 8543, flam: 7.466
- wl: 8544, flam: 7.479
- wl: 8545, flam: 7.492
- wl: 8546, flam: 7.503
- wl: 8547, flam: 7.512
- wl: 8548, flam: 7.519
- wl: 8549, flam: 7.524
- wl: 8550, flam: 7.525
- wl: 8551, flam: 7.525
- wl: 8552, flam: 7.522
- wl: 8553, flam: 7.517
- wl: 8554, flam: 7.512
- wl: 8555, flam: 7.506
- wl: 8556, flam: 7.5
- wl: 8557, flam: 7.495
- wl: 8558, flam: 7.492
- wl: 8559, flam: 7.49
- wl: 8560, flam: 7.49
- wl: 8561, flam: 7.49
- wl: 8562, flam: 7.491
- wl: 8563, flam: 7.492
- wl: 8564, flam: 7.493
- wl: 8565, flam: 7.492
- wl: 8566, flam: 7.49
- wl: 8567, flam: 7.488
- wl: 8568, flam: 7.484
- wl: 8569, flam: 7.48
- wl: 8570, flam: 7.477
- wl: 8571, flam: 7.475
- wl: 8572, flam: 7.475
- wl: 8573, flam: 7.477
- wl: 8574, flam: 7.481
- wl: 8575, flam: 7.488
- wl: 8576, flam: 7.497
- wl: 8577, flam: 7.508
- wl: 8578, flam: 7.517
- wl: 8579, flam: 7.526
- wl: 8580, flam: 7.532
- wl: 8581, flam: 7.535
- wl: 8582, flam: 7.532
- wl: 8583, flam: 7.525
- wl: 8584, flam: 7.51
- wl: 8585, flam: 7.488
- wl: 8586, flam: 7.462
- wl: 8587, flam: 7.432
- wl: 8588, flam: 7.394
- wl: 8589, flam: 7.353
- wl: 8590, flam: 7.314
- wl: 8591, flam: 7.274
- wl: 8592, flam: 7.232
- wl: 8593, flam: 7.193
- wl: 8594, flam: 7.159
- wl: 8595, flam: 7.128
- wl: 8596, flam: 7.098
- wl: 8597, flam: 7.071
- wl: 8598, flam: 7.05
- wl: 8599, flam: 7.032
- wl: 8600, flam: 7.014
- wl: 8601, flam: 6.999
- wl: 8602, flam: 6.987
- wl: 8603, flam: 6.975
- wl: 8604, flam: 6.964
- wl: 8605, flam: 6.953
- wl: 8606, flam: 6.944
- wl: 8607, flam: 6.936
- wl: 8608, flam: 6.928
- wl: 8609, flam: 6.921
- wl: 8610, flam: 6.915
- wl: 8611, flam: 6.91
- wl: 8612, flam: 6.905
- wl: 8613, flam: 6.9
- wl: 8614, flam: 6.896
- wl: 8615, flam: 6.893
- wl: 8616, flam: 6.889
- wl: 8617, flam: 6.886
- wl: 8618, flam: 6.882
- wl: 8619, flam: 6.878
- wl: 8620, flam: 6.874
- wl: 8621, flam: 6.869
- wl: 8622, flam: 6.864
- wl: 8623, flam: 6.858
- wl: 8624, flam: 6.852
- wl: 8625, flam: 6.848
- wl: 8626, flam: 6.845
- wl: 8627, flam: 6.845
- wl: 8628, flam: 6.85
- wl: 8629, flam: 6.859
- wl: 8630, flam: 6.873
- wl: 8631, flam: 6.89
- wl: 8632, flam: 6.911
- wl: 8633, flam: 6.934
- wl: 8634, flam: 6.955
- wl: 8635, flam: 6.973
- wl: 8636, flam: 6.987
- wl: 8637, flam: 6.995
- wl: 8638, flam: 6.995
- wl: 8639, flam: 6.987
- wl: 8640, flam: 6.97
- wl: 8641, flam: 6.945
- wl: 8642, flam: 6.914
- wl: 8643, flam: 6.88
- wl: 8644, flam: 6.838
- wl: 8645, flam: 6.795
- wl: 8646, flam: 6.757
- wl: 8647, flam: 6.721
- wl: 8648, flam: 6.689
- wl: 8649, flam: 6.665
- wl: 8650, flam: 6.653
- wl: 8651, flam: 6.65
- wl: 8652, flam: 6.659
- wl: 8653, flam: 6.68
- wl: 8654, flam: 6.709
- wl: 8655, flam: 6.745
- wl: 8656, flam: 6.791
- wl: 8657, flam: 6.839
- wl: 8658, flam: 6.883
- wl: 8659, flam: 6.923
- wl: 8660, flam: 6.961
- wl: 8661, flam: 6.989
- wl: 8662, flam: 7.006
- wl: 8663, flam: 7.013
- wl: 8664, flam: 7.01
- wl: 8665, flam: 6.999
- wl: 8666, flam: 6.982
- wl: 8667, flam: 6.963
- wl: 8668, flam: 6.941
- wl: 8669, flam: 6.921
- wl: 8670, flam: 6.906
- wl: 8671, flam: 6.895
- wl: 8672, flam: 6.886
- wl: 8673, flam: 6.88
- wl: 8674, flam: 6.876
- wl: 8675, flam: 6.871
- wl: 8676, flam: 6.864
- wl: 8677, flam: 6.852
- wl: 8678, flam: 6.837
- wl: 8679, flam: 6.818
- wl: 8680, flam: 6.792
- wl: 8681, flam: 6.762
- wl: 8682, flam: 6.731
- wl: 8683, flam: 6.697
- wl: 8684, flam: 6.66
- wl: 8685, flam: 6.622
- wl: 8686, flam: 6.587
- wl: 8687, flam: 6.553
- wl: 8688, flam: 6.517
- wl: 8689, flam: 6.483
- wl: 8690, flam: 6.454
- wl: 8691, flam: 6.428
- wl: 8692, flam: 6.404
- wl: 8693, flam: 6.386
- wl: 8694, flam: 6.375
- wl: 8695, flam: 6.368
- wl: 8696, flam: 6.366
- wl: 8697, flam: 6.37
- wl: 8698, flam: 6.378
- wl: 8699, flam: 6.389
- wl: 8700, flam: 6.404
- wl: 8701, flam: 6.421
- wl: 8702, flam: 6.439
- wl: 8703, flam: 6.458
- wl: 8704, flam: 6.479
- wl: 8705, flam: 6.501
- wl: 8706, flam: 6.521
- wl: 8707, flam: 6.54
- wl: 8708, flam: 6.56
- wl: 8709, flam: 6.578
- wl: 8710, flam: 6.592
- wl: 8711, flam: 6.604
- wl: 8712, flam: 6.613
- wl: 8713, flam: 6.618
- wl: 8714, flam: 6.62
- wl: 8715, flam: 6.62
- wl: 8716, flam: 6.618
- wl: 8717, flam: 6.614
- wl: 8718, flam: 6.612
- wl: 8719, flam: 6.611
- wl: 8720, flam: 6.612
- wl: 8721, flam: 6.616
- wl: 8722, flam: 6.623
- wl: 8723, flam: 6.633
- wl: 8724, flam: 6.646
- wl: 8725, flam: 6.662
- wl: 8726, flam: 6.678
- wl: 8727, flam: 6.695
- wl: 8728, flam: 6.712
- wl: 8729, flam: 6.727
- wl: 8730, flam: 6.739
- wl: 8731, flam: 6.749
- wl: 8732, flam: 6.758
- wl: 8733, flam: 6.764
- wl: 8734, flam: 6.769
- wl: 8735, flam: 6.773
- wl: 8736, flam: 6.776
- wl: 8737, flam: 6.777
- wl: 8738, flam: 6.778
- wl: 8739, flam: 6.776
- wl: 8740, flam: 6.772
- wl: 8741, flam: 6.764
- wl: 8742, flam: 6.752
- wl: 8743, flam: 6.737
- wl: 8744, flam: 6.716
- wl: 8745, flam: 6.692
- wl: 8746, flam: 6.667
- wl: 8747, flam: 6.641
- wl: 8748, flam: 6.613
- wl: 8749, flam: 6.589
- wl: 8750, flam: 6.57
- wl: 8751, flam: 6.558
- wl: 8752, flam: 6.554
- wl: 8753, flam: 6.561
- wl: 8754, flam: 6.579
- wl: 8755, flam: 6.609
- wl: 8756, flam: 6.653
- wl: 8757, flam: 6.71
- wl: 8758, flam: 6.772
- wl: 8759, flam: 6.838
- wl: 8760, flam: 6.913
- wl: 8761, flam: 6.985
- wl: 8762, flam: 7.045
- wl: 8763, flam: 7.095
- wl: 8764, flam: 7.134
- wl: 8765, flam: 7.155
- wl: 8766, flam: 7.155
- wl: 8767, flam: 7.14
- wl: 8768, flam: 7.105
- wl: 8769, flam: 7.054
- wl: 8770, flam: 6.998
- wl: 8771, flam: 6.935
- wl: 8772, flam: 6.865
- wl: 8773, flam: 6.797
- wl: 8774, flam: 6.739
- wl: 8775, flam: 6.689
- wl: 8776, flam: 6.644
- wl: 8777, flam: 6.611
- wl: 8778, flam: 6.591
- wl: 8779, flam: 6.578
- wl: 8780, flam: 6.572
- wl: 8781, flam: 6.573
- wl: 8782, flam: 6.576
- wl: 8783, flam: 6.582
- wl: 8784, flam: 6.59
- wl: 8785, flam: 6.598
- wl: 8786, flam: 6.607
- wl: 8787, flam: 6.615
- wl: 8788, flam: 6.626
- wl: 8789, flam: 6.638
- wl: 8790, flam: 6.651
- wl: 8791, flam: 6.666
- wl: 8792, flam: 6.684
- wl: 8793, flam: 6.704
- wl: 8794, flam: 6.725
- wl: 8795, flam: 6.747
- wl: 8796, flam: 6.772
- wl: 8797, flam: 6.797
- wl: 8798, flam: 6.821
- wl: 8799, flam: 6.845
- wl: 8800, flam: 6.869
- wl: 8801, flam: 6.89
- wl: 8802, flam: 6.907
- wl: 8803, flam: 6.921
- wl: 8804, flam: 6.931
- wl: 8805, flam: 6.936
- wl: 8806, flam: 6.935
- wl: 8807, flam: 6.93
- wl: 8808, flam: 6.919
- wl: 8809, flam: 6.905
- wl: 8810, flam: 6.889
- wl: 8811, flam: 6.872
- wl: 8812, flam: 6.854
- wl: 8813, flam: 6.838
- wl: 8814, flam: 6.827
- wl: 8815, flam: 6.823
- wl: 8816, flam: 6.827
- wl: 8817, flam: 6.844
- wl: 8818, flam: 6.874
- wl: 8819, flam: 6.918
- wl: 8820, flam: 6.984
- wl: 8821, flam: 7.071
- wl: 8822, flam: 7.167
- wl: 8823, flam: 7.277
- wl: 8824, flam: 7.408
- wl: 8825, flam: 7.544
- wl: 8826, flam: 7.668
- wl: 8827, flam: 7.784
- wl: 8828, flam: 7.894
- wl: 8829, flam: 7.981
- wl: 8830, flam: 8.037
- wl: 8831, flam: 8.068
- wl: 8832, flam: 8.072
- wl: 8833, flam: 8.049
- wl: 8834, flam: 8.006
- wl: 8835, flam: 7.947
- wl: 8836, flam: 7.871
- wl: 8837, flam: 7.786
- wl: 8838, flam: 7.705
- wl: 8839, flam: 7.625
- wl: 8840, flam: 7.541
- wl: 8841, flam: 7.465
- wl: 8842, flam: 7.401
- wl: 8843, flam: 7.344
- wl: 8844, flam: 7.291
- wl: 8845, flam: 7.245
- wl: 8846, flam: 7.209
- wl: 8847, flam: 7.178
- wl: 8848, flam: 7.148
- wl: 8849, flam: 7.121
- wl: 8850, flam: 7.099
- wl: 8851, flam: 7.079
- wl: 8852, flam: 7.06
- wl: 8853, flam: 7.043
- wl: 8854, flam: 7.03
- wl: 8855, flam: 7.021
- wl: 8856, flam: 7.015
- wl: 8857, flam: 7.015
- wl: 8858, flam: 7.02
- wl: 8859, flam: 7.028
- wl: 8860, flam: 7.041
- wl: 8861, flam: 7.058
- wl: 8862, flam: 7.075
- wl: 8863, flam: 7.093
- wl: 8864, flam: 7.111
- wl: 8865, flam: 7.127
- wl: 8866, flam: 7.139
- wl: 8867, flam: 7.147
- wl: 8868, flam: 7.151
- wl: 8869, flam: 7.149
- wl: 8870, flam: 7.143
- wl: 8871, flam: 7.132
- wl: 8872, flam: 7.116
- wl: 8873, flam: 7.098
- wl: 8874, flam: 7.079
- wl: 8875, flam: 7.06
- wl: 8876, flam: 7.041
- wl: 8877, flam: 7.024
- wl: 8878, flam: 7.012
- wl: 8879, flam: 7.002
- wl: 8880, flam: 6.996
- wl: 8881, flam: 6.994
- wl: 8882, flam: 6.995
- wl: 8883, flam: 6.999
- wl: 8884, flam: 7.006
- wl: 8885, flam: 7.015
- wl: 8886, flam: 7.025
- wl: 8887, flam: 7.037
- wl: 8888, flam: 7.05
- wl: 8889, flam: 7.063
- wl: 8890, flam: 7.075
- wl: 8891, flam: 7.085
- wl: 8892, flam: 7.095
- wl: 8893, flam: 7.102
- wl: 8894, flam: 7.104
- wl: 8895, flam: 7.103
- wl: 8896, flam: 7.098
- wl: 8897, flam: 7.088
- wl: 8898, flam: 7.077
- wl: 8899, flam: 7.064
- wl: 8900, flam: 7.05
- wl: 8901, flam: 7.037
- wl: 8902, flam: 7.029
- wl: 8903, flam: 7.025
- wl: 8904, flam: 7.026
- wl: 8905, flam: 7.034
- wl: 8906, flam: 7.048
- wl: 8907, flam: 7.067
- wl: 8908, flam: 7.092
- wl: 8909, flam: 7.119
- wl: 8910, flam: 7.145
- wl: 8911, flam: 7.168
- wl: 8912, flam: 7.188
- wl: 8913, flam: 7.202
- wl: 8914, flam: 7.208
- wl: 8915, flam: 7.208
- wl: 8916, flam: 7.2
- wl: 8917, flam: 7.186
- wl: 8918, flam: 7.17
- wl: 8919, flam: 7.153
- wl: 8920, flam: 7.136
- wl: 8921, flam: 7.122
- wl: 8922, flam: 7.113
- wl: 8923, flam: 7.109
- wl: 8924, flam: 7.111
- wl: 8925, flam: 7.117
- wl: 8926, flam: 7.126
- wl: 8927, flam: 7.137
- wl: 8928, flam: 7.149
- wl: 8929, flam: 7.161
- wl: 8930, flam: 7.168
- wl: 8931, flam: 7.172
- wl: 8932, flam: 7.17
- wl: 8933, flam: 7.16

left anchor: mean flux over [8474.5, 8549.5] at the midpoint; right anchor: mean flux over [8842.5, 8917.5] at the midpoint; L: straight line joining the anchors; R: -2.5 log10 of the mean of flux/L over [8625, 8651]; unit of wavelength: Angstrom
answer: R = 0.05 mag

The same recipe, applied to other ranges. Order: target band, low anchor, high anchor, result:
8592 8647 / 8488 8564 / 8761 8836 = 0.04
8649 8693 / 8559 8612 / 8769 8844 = 0.07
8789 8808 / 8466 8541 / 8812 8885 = 0.07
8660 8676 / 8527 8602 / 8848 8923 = 0.06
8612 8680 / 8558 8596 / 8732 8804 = 0.05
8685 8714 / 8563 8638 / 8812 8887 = 0.11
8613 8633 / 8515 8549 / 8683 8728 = 0.01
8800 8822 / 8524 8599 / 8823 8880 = 0.07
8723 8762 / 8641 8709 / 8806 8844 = 0.05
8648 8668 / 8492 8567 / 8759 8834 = 0.04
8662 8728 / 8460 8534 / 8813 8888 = 0.09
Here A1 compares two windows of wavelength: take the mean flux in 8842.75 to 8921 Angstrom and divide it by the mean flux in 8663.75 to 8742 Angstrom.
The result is 1.06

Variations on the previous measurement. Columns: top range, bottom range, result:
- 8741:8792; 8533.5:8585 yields 0.90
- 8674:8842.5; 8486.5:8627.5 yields 0.95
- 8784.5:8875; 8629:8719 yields 1.06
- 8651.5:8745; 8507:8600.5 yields 0.91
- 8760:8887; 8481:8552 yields 0.98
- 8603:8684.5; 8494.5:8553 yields 0.95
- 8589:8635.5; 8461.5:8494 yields 0.94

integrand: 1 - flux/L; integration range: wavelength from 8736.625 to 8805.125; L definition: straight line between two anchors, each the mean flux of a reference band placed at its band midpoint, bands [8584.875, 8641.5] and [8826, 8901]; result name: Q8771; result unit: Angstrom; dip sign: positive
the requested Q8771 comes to 3.8 Angstrom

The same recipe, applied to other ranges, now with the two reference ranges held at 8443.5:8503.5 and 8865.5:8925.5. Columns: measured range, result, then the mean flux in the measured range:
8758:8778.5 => 0.8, 6.92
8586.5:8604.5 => 0.4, 7.15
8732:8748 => 1.0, 6.74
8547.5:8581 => -0.7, 7.5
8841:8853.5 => -0.1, 7.2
